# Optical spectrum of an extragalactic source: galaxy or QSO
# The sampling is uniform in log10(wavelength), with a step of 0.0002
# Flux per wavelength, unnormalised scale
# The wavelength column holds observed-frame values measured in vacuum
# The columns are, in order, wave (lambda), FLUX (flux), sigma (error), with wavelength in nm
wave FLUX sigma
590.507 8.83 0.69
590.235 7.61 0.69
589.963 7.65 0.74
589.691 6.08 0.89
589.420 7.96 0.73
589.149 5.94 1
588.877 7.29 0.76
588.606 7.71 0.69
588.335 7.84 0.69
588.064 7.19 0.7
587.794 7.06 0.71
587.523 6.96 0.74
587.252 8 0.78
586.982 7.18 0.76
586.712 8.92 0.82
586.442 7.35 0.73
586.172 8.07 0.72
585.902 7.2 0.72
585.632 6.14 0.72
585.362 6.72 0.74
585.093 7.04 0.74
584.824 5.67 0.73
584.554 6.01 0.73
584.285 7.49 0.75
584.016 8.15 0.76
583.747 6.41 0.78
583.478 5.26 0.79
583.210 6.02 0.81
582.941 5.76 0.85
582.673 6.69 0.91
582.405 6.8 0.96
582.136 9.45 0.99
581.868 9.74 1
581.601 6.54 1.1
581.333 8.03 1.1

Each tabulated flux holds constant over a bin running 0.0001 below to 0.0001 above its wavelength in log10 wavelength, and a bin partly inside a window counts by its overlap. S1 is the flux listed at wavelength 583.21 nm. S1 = 6.02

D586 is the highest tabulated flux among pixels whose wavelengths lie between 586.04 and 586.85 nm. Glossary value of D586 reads 8.92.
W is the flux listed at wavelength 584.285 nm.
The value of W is 7.49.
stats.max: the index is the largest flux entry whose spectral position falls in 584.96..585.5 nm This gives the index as 7.04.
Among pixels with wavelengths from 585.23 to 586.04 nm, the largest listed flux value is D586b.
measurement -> 7.2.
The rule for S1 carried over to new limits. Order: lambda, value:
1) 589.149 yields 5.94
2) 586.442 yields 7.35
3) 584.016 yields 8.15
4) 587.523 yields 6.96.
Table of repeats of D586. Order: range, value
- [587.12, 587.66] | 8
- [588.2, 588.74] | 7.84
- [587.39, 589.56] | 7.96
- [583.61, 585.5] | 8.15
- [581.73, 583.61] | 9.74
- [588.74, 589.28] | 7.29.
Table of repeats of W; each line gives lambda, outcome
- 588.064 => 7.19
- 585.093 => 7.04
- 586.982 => 7.18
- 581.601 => 6.54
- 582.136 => 9.45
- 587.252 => 8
